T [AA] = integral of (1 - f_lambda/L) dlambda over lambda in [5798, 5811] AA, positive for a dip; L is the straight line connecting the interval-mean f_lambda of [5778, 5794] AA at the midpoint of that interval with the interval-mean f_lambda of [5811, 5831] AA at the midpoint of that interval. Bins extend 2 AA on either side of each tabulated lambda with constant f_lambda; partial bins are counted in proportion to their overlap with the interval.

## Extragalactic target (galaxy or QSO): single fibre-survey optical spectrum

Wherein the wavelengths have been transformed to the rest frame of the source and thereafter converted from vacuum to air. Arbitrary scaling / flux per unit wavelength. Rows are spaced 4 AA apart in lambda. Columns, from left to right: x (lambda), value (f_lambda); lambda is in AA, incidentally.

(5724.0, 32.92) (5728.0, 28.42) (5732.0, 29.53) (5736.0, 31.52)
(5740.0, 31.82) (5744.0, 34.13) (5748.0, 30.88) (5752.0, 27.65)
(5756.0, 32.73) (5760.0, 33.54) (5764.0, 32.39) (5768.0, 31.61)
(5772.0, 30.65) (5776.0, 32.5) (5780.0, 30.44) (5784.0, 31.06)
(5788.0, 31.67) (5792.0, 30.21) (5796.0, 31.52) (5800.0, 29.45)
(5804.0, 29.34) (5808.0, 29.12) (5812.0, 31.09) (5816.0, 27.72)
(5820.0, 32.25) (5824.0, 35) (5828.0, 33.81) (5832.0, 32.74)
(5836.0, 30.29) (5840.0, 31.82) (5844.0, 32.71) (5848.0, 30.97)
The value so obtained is 0.8 AA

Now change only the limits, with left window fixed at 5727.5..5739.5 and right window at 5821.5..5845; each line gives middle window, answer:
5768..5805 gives 0.8 AA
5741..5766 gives -0.9 AA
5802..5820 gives 1.4 AA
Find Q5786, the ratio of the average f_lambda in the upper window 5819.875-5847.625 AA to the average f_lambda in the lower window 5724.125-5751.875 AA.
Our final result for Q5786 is 1.1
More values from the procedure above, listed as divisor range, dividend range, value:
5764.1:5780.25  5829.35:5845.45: 1.01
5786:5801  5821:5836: 1.08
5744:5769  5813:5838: 1.01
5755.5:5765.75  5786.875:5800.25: 0.94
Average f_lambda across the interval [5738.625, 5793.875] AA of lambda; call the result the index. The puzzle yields 31.5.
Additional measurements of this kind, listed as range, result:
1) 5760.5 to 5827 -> 31.1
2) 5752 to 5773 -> 31.8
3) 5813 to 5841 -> 31.9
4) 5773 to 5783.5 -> 31.3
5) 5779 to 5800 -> 30.9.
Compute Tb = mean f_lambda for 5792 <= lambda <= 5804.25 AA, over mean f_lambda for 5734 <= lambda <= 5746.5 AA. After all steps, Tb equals 0.9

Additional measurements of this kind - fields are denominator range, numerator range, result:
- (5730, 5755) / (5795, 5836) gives 1.01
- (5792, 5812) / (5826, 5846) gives 1.08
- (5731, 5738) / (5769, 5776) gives 1.02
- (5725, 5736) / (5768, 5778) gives 1.06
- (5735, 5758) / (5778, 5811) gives 0.97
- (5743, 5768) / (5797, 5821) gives 0.94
